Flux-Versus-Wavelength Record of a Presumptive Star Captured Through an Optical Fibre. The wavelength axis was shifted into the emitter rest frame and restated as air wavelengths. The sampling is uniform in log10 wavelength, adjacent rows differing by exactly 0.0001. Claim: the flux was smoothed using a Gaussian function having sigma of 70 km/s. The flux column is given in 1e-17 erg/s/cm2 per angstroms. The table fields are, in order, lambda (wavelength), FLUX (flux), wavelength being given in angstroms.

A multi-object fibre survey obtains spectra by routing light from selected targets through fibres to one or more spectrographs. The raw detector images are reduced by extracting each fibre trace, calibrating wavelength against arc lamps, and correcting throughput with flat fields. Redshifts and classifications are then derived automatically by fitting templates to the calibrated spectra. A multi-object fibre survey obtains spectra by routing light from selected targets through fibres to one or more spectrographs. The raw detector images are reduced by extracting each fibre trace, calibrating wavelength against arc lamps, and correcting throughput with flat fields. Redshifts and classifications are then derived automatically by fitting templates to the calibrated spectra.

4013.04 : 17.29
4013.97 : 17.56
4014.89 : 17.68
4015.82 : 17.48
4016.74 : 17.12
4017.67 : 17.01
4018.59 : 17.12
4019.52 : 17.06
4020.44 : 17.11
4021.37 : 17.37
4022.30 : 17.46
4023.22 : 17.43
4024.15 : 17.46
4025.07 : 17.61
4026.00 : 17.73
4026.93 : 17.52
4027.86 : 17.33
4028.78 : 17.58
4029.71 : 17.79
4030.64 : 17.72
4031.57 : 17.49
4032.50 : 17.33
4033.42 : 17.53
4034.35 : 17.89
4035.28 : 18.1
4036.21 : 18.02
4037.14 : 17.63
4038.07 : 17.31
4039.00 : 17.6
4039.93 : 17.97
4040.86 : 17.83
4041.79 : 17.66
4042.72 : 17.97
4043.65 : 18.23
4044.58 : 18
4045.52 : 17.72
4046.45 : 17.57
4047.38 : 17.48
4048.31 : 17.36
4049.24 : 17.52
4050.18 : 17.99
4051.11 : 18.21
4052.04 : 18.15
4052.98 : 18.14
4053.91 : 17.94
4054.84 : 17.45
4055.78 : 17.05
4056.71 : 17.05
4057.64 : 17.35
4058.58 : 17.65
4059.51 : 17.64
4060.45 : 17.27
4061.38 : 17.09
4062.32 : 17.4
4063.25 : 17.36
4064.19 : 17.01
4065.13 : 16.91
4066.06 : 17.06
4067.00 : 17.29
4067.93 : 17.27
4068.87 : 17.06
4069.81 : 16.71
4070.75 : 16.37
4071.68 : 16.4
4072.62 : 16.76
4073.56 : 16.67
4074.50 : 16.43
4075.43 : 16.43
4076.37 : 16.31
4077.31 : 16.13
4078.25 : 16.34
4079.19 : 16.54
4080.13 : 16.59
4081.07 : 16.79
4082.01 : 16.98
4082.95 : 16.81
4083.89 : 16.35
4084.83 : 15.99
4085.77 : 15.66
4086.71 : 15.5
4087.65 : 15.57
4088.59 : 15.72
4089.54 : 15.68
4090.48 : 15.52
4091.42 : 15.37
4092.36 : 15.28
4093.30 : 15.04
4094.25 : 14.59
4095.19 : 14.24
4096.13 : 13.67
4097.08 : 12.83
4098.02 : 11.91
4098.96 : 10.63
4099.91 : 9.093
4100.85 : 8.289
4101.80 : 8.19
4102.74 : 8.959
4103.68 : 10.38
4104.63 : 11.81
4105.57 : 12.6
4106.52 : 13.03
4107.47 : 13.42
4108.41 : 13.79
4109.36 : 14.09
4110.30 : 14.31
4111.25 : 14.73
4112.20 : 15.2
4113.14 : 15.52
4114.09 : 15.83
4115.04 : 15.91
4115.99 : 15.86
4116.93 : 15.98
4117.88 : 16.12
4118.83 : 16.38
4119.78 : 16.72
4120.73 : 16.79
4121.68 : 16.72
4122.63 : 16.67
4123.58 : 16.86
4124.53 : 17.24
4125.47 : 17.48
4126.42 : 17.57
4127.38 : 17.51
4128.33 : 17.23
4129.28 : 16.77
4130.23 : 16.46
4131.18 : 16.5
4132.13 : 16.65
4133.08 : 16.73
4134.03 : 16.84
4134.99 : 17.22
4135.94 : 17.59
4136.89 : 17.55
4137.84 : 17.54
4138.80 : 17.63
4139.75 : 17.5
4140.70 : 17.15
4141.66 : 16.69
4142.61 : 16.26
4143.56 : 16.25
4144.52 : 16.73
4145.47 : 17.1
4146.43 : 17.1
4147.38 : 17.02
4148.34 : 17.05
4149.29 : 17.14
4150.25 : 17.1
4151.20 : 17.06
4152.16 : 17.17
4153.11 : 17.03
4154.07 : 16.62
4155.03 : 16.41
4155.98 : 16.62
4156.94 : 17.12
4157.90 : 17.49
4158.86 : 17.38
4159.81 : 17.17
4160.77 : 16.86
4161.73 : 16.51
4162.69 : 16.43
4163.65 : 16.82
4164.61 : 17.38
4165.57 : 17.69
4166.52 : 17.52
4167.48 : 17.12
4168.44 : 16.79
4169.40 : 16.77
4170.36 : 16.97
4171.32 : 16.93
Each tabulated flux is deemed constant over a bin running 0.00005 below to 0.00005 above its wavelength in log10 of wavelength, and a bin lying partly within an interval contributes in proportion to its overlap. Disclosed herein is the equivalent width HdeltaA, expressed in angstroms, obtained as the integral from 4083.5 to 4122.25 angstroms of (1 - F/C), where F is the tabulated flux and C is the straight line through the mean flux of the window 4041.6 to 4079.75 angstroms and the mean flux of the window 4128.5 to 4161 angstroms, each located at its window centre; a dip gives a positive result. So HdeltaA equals 6.8 angstroms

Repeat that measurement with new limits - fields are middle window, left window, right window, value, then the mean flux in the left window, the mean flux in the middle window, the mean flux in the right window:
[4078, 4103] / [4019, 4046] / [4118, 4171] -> 4.4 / 17.6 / 14.2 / 17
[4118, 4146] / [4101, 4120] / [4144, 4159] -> -2.7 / 13.8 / 17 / 17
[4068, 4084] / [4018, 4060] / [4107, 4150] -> 0.5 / 17.6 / 16.6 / 16.5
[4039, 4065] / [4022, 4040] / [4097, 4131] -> -1.2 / 17.6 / 17.6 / 14.5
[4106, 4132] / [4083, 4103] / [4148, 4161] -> -1.5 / 13.6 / 16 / 17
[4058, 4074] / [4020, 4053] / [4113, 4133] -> 0.2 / 17.7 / 17.1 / 16.6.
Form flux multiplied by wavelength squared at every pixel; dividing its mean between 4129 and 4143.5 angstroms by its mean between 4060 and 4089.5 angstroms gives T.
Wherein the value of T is 1.06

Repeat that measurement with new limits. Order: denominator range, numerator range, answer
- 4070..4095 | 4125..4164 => 1.09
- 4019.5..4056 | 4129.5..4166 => 1.01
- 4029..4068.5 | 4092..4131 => 0.85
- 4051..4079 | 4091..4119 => 0.80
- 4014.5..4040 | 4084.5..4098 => 0.88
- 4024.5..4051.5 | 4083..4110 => 0.78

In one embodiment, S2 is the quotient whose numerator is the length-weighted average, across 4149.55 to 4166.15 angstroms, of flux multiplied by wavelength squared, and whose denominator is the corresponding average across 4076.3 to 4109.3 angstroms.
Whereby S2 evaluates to 1.25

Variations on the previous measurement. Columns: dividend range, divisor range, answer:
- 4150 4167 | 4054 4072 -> 1.04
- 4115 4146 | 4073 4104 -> 1.19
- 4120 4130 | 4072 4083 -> 1.05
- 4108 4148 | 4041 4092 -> 1.00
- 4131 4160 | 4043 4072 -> 1.02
